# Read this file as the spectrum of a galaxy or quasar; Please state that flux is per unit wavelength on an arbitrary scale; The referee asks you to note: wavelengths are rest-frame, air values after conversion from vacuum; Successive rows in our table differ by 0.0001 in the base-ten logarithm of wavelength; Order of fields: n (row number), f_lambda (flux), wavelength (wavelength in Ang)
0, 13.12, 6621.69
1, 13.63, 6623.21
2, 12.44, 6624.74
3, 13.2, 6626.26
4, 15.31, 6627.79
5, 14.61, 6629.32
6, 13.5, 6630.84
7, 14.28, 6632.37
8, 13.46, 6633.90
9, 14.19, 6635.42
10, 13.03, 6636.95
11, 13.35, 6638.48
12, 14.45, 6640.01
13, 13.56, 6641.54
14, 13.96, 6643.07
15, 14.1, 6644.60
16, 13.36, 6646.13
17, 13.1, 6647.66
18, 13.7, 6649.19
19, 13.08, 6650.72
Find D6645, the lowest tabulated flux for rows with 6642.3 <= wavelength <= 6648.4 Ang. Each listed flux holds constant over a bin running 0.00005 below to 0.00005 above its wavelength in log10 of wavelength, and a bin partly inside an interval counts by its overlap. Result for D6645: 13.1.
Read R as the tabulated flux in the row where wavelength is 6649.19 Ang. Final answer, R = 13.7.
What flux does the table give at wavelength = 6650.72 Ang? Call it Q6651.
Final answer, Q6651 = 13.08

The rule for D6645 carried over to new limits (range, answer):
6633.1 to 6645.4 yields 13.03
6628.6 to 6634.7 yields 13.46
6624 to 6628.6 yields 12.44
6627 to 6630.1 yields 14.61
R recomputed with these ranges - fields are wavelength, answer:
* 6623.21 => 13.63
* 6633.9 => 13.46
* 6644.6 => 14.1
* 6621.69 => 13.12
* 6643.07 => 13.96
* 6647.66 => 13.1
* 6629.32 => 14.61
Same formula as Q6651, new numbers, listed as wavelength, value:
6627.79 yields 15.31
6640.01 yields 14.45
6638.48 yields 13.35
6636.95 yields 13.03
